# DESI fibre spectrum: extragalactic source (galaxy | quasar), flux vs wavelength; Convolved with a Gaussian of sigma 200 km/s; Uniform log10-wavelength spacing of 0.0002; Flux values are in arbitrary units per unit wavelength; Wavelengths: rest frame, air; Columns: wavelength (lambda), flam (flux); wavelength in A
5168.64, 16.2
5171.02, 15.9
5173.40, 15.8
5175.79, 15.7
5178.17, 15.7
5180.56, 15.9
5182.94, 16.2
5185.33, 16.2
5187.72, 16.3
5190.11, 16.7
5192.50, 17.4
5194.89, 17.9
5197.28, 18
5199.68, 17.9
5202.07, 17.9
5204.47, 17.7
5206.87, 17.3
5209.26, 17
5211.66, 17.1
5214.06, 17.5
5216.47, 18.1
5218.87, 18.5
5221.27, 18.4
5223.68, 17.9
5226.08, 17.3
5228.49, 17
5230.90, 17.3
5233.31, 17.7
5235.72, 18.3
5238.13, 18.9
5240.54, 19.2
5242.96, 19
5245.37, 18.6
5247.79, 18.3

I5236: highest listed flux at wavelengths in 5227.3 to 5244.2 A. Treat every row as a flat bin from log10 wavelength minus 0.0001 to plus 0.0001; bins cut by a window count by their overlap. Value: 19.2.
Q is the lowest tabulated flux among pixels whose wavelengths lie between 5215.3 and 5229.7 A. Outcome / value 17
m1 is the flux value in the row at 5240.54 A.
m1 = 19.2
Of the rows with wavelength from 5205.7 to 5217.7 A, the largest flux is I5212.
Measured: 18.1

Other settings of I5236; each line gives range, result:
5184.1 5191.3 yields 16.7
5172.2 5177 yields 15.8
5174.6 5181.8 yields 15.9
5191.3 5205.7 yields 18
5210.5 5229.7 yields 18.5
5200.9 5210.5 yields 17.9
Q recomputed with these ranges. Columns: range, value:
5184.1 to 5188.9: 16.2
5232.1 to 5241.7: 17.7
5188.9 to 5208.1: 16.7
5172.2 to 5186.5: 15.7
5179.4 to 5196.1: 15.9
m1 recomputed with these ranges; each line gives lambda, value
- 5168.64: 16.2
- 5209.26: 17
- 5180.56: 15.9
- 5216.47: 18.1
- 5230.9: 17.3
